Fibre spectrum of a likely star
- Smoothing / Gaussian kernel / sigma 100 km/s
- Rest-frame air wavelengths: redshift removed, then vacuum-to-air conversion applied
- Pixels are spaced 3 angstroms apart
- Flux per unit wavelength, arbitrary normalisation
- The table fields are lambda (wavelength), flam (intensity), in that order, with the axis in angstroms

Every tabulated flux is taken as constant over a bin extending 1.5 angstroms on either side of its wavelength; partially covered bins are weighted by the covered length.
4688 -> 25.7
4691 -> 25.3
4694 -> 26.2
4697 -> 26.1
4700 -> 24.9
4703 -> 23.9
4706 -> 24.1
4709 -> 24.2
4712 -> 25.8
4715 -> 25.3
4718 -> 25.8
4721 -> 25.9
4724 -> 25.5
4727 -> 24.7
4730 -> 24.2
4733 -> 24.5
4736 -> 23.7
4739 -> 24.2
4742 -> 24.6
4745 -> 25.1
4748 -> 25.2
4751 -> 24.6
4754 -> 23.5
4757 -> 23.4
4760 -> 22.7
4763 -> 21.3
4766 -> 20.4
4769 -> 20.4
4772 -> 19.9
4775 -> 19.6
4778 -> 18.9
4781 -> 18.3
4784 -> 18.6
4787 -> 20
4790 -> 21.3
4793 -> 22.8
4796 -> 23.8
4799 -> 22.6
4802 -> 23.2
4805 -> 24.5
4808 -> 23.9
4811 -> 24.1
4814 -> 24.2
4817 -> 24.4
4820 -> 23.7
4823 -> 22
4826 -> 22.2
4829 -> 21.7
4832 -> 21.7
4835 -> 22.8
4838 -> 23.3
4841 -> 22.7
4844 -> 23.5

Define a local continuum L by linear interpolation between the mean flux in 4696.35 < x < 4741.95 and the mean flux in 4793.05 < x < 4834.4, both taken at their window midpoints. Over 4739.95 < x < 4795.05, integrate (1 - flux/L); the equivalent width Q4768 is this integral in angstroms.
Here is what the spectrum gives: 5.2 angstroms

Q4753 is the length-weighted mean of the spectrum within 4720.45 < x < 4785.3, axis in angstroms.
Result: 22.7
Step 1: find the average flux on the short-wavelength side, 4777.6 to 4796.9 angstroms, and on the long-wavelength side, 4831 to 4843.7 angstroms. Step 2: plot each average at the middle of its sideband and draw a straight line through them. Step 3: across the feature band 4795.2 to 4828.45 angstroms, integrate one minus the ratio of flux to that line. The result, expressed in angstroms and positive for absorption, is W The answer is -2.9 angstroms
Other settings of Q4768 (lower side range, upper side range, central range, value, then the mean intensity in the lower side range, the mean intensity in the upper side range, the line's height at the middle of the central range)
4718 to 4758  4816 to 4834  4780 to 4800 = 1.96 angstroms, 24.6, 22.6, 23.4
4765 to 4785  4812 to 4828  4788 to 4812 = -1.79 angstroms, 19.4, 23.3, 21.6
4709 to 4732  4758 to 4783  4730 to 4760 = -1.95 angstroms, 25.2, 20.2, 22.8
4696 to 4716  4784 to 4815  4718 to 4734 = -0.41 angstroms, 24.9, 22.8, 24.4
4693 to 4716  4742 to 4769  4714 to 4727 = -0.57 angstroms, 25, 23.2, 24.5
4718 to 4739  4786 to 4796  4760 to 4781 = 2.44 angstroms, 24.8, 21.8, 22.8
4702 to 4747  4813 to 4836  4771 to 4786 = 2.94 angstroms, 24.8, 22.8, 23.7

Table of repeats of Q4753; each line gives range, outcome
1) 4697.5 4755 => 24.8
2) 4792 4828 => 23.4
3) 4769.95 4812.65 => 21.5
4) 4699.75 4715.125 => 24.6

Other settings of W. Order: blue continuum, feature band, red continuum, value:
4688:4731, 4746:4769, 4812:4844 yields 1.30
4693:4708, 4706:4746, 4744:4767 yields -1.09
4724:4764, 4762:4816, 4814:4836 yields 4.03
